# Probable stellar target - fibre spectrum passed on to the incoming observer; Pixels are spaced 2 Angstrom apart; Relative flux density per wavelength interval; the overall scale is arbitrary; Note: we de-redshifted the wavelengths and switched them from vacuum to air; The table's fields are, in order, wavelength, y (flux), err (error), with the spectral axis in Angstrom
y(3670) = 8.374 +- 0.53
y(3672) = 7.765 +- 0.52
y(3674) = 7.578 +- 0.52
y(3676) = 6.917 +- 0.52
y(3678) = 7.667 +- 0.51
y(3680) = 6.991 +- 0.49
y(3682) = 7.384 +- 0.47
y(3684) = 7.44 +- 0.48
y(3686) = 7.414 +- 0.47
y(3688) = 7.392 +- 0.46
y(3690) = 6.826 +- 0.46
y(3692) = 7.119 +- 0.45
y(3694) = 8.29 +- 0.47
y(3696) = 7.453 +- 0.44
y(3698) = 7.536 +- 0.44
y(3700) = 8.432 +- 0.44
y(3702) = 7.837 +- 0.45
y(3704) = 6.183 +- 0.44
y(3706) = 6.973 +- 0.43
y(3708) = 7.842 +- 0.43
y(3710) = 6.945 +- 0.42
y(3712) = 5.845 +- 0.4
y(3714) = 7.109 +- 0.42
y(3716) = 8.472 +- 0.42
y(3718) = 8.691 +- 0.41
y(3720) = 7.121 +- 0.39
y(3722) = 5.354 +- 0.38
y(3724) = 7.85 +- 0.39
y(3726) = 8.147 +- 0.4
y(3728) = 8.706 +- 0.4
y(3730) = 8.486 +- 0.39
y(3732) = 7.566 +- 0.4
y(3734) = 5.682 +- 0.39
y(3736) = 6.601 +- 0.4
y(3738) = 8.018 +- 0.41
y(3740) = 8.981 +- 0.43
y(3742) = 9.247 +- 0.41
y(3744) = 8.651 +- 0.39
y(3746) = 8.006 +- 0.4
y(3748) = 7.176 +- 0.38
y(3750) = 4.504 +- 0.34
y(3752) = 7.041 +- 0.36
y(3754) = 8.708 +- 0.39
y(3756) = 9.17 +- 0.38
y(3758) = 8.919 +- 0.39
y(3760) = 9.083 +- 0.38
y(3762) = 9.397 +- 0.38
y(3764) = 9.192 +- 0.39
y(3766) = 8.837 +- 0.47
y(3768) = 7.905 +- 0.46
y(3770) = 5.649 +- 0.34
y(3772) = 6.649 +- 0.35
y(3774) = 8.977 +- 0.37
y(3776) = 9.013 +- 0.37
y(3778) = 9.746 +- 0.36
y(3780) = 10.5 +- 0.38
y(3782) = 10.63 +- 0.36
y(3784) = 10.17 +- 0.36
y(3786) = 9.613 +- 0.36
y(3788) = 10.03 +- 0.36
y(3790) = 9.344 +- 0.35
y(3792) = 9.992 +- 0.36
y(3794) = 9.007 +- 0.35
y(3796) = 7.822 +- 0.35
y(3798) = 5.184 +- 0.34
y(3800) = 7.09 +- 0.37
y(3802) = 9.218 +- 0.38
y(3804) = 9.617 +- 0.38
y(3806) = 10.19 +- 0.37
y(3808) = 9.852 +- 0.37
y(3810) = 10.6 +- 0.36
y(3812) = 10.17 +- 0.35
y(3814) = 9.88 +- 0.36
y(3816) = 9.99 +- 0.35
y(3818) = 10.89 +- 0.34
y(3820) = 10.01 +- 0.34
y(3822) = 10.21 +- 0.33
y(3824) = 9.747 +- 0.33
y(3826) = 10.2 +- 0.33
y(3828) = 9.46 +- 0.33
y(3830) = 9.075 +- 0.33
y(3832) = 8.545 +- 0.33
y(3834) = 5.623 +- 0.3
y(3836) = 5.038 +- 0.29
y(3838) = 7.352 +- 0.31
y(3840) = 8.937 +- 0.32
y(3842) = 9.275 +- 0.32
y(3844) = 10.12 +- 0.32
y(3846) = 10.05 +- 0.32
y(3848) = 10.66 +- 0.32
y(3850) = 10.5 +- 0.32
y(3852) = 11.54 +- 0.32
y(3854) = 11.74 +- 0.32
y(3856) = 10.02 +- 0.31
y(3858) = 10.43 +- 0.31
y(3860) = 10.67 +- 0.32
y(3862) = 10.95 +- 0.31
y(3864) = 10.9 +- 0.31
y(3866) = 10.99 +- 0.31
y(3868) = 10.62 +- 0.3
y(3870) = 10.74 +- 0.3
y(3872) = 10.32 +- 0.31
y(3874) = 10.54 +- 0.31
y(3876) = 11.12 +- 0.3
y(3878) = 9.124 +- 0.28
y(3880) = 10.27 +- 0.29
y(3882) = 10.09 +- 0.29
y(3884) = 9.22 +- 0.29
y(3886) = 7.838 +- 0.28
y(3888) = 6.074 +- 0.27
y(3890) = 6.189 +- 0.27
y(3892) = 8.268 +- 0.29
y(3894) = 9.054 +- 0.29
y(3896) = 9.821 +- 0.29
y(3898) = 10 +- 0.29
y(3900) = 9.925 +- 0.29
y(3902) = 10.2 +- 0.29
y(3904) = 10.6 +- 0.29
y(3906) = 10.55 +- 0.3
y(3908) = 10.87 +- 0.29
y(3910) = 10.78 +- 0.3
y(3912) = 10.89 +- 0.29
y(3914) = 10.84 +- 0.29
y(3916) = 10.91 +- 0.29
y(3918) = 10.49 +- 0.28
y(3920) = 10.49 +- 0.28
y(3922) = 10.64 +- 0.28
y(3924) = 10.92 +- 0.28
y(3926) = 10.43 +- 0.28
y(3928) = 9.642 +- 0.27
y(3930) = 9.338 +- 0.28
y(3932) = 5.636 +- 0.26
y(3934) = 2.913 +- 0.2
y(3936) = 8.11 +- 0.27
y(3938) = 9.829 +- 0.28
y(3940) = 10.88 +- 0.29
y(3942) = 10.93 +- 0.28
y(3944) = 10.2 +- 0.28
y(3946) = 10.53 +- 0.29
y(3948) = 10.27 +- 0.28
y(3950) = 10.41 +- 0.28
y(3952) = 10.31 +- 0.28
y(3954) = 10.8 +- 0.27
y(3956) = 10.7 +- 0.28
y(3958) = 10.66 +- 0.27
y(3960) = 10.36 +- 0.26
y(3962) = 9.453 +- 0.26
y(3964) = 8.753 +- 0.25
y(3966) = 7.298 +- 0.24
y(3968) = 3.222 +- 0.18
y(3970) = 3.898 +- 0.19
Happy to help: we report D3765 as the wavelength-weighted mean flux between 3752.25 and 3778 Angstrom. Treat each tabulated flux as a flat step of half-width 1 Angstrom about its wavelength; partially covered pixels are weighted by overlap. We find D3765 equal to 8.47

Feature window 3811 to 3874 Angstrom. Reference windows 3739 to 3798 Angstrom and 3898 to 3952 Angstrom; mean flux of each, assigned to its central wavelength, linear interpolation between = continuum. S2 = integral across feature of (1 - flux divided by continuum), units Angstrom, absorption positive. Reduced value -4.1 Angstrom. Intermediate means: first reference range 8.63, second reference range 9.9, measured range 9.84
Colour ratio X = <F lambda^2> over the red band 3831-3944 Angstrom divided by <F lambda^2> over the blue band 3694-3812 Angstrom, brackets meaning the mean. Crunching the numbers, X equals 1.25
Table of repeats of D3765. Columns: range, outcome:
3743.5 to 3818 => 8.83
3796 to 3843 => 8.94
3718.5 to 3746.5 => 7.76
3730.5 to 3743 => 7.71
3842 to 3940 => 9.84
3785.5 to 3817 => 9.22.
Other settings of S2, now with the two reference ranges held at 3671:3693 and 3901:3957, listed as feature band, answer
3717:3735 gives 0.6 Angstrom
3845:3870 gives -4.2 Angstrom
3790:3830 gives -3.3 Angstrom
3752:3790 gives -3.2 Angstrom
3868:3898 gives 0.6 Angstrom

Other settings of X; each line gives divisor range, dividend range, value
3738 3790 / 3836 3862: 1.20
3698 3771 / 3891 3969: 1.38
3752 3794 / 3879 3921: 1.15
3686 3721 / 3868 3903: 1.39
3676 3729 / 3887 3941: 1.42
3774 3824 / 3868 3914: 1.07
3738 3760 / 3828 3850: 1.12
